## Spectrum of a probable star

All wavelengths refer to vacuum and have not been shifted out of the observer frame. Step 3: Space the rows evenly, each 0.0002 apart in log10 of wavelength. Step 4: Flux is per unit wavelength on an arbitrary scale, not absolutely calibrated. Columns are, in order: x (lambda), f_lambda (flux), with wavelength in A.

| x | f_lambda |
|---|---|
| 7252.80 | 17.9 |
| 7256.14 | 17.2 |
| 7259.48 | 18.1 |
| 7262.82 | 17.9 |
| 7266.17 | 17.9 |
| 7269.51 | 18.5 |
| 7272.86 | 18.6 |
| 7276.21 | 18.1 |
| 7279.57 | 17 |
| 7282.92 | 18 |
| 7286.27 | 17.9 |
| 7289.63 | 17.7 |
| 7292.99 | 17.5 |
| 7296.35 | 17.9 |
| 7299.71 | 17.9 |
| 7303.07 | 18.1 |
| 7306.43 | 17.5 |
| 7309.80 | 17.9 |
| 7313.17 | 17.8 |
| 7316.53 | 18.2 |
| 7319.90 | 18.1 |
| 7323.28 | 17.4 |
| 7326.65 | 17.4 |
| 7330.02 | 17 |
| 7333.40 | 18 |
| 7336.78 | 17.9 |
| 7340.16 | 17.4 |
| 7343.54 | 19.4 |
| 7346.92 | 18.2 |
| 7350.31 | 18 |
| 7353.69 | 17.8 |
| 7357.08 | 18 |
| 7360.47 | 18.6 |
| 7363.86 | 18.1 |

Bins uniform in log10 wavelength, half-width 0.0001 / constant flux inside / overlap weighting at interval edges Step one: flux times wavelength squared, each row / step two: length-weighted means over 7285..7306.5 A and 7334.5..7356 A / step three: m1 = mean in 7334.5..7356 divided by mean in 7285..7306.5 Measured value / 1.0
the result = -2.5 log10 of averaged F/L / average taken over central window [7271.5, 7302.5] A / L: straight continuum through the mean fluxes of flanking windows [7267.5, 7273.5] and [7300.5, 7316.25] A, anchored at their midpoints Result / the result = 0.024 mag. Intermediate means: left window 18.5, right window 17.9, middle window 17.8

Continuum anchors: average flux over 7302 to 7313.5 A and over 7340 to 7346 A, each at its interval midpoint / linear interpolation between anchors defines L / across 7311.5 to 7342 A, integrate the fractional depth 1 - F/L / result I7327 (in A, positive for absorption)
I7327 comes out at 0.9 A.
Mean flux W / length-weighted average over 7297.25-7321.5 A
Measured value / 17.9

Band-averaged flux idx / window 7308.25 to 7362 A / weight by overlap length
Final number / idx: 17.9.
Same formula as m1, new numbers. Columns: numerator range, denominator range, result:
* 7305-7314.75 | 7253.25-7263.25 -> 1.01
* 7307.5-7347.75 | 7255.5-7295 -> 1.01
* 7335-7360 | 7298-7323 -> 1.02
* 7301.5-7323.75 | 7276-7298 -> 1.02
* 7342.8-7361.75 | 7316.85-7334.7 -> 1.04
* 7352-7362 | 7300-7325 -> 1.03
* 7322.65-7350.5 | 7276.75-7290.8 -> 1.03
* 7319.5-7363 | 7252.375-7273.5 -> 1.02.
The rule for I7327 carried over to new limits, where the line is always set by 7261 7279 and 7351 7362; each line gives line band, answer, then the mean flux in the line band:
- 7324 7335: 0.4 A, 17.5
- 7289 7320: 0.5 A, 17.9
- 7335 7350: -0.1 A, 18.2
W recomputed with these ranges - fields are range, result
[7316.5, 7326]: 17.8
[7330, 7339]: 17.7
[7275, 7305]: 17.8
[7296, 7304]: 18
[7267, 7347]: 17.9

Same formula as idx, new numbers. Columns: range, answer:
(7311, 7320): 18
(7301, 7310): 17.8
